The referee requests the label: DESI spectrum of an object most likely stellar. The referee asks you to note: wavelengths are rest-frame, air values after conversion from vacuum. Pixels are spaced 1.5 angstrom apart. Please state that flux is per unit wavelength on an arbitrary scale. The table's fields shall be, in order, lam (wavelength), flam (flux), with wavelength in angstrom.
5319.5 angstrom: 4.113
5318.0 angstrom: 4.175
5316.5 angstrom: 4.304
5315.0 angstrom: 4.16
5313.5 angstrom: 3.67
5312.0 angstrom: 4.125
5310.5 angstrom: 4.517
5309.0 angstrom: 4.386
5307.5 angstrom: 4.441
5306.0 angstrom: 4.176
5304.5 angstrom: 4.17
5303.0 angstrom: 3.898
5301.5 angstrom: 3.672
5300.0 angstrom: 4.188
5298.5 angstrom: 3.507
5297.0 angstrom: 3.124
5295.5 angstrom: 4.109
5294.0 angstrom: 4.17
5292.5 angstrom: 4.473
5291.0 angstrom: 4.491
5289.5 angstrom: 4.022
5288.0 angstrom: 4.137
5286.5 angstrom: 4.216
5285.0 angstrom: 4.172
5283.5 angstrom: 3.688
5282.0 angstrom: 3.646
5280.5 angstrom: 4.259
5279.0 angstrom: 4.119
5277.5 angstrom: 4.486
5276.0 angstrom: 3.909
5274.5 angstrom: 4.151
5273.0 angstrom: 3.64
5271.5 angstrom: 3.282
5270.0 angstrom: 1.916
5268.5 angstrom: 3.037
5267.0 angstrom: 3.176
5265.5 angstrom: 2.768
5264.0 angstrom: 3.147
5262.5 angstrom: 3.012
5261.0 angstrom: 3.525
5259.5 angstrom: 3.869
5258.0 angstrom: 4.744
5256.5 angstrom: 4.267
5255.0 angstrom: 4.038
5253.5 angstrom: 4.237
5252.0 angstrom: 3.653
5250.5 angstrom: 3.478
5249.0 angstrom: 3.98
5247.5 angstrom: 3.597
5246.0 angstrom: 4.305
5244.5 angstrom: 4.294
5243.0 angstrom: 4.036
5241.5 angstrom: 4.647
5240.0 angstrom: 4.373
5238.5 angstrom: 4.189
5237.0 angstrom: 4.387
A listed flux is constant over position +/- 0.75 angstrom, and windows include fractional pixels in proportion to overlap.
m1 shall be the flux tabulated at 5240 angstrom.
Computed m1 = 4.373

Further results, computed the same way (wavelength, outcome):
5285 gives 4.172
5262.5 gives 3.012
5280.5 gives 4.259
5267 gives 3.176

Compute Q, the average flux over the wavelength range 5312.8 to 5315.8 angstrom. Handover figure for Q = 3.93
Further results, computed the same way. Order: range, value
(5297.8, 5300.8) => 3.85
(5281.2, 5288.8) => 3.97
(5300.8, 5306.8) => 3.99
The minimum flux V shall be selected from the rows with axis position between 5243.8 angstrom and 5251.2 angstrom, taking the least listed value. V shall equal 3.478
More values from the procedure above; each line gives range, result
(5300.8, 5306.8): 3.672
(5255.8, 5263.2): 3.012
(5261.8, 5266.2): 2.768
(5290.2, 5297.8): 3.124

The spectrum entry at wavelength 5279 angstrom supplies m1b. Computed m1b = 4.119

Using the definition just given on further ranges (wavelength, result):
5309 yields 4.386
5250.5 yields 3.478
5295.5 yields 4.109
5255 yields 4.038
